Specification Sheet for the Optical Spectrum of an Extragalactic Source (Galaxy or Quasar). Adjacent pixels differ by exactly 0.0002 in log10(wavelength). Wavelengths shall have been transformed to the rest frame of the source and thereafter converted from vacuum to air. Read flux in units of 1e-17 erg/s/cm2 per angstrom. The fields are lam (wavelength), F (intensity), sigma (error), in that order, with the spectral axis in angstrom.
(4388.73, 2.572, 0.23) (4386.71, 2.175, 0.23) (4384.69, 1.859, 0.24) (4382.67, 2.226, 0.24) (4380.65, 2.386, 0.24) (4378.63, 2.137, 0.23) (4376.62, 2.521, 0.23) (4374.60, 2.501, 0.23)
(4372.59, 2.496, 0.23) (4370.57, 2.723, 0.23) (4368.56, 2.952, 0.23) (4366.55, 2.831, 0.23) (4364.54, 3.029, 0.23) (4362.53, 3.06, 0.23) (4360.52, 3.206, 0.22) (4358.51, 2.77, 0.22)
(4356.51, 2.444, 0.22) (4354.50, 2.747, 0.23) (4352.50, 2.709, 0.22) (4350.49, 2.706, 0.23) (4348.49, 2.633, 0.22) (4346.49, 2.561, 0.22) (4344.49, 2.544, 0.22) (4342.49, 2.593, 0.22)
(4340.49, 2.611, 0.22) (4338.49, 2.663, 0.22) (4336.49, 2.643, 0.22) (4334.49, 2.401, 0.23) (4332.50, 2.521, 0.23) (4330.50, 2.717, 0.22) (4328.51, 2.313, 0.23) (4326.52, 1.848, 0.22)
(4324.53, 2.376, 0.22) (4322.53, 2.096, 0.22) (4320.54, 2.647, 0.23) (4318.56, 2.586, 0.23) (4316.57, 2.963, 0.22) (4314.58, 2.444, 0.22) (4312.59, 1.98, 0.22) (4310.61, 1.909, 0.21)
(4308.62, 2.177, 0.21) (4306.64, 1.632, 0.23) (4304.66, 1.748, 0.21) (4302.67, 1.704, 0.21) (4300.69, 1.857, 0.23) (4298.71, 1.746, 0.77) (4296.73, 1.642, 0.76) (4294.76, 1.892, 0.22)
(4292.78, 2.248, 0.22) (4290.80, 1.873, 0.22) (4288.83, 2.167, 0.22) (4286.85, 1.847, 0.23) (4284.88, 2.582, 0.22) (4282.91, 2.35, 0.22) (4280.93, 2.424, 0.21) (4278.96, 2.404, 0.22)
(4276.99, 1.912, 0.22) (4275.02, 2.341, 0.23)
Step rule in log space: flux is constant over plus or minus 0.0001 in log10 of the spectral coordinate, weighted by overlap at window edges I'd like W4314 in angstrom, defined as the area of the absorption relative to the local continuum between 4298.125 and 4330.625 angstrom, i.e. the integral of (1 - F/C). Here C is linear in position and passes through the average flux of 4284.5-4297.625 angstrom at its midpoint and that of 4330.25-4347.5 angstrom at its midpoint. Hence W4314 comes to 2.0 angstrom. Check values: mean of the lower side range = 2.01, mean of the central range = 2.15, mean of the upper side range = 2.58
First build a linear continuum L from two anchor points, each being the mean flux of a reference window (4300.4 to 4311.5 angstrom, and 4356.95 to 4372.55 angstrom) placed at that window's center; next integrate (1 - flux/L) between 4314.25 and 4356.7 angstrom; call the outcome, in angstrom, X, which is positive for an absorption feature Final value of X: -3.4 angstrom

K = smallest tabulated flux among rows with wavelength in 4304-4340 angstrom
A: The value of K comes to 1.632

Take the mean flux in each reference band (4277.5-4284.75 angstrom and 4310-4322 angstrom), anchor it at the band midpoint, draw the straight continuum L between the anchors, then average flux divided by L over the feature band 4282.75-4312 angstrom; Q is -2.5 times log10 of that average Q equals 0.228 mag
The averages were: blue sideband 2.38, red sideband 2.43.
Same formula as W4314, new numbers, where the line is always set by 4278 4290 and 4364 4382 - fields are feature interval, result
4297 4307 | 2.6 angstrom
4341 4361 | -1.2 angstrom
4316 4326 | -0.3 angstrom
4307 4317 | 0.7 angstrom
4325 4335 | 0.4 angstrom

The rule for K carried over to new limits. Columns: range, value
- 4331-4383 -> 2.137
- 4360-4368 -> 2.831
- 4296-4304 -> 1.642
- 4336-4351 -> 2.544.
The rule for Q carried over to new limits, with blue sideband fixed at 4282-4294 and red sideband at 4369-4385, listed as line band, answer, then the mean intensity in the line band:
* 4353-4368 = -0.213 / 2.87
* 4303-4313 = 0.187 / 1.87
